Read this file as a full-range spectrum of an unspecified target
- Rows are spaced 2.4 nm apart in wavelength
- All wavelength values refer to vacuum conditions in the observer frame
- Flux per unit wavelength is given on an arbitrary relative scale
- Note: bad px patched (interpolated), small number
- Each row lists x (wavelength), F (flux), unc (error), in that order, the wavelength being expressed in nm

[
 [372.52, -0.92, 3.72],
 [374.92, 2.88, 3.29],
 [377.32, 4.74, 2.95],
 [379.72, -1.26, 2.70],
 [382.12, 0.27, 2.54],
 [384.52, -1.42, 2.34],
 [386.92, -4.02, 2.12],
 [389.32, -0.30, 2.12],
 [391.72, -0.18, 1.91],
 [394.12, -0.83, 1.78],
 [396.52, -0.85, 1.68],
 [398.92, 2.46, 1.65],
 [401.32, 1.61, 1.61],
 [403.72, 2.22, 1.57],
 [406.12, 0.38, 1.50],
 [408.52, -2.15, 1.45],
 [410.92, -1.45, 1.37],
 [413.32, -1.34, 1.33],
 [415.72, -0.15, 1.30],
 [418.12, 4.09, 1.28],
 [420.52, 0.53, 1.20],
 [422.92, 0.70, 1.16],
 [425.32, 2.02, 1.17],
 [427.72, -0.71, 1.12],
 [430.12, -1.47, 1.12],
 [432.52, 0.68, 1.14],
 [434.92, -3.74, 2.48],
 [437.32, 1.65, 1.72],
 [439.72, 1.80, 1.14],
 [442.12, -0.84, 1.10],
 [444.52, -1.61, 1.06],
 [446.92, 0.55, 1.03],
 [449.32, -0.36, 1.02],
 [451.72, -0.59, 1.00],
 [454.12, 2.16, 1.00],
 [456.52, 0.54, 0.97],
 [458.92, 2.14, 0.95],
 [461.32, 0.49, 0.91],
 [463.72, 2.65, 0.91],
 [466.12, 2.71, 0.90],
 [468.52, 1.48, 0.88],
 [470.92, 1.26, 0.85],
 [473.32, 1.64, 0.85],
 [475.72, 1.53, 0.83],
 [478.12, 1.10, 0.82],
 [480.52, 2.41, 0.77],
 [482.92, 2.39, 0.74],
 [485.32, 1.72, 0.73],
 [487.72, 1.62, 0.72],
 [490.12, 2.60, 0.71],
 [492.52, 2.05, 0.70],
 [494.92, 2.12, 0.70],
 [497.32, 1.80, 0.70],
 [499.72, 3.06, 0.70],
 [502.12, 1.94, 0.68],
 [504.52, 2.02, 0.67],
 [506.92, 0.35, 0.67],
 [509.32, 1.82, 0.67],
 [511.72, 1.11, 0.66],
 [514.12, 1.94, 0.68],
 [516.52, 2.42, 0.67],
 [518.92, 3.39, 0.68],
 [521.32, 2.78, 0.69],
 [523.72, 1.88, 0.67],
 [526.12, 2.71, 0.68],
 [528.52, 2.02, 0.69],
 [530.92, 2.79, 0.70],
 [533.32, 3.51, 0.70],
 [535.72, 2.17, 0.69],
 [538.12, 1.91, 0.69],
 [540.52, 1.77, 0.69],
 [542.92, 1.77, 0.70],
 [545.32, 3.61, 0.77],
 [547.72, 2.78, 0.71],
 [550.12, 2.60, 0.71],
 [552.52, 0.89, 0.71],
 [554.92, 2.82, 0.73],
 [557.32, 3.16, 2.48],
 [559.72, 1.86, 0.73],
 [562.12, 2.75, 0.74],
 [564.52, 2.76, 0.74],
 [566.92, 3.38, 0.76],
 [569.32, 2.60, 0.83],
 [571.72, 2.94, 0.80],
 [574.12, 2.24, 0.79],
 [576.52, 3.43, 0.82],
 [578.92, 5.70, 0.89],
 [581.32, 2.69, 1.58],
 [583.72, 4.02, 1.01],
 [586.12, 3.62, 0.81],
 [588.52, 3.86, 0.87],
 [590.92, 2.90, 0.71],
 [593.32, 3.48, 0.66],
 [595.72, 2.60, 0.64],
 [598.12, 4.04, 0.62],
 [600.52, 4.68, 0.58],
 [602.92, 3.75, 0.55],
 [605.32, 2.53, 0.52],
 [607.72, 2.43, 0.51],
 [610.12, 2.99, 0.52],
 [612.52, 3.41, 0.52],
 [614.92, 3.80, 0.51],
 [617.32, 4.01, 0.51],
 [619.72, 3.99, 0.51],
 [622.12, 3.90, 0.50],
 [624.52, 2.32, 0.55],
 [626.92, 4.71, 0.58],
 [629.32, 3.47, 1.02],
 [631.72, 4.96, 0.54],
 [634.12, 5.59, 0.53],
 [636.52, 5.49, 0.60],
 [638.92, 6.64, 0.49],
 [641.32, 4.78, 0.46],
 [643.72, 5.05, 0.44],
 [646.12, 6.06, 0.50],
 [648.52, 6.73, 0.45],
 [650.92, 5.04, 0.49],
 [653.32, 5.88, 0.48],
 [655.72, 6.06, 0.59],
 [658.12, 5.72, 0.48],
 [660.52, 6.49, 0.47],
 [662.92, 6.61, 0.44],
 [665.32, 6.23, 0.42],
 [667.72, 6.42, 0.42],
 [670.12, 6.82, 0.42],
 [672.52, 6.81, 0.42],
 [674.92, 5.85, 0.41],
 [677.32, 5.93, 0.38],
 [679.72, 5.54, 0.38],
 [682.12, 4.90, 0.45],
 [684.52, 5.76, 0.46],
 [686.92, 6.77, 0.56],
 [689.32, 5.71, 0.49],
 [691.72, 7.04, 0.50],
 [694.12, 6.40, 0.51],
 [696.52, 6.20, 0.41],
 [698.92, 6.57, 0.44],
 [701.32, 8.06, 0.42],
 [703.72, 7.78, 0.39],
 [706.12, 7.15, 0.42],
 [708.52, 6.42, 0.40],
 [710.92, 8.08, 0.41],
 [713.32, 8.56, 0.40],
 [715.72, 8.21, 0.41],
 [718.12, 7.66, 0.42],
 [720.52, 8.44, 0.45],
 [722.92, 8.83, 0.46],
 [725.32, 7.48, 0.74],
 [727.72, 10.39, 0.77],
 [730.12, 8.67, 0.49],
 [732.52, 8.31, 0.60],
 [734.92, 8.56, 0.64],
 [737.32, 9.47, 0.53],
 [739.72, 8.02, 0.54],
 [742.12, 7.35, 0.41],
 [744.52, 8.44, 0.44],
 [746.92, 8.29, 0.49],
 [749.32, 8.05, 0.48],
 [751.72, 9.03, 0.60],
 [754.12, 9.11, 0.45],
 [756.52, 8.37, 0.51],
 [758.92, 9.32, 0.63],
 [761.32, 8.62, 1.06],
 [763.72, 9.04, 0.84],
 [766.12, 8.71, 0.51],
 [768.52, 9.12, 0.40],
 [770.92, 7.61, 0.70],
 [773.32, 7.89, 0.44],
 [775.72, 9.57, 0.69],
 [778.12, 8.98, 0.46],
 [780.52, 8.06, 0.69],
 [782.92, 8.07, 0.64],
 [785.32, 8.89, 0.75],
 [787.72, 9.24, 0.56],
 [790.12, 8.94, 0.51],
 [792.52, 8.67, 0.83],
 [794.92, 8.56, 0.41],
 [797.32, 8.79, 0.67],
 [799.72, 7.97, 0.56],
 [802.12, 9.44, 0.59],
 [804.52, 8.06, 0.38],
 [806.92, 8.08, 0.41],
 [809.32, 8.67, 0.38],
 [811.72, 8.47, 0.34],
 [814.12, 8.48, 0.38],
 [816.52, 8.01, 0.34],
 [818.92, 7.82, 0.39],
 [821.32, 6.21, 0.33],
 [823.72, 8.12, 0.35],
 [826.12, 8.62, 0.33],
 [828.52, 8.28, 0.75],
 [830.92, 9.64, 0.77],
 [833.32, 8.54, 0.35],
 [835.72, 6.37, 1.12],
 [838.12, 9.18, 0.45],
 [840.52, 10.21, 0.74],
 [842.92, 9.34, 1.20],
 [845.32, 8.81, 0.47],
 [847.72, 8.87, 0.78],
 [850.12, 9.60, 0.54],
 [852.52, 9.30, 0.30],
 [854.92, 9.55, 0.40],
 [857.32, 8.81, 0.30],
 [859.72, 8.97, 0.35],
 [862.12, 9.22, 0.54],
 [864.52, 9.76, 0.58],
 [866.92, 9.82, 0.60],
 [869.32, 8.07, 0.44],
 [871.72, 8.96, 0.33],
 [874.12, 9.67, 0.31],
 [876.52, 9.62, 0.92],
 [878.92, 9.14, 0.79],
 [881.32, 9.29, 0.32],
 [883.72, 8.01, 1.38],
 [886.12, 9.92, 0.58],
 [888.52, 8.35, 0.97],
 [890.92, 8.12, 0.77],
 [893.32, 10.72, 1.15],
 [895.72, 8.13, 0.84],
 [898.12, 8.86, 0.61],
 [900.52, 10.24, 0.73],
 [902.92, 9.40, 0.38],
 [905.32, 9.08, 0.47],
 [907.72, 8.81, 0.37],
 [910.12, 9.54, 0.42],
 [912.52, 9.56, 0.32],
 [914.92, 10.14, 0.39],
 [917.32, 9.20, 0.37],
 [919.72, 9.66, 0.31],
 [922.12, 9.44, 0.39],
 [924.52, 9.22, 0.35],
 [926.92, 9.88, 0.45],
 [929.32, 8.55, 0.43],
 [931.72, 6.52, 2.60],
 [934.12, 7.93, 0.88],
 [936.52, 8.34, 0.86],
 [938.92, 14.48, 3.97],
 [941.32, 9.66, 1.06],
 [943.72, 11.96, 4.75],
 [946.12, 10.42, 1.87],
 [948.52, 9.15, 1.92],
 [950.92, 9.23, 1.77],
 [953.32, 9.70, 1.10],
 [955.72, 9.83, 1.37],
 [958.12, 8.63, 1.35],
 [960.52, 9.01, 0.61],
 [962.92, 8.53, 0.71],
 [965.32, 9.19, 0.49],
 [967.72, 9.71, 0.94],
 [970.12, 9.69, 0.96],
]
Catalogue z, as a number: 0.59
